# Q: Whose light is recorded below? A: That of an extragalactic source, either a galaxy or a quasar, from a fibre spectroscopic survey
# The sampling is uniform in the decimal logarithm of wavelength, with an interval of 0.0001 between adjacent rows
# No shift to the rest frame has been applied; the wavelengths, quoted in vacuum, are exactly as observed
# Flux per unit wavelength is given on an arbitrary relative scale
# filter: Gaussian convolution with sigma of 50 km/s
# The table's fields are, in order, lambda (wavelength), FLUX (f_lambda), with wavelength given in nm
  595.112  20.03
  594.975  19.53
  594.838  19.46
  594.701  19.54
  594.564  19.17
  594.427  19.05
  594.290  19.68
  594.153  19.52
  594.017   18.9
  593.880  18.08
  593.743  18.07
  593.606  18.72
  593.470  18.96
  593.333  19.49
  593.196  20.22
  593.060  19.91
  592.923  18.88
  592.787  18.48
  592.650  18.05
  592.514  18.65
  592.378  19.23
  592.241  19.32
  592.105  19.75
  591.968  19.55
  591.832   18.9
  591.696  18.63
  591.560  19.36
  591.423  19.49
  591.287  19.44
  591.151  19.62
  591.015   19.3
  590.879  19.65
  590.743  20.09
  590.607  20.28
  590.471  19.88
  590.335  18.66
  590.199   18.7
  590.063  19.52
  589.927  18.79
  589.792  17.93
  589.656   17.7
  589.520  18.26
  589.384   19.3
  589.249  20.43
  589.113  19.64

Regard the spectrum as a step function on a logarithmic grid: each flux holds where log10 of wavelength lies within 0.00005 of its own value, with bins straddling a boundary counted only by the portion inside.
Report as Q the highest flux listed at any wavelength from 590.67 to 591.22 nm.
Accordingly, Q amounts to 20.09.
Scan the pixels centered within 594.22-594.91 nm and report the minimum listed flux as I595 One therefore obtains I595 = 19.05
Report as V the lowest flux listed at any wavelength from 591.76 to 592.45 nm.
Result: 18.9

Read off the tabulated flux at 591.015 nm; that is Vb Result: 19.3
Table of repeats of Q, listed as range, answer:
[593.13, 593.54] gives 20.22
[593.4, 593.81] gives 18.96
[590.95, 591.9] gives 19.62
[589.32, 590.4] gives 19.52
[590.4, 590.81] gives 20.28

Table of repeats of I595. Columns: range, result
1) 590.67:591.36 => 19.3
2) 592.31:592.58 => 18.65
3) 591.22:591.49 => 19.44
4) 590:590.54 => 18.66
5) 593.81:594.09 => 18.08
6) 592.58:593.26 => 18.05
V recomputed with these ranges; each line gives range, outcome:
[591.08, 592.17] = 18.63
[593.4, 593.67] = 18.72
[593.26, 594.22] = 18.07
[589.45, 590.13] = 17.7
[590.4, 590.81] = 19.88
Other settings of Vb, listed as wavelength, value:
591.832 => 18.9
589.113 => 19.64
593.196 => 20.22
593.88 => 18.08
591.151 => 19.62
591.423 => 19.49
